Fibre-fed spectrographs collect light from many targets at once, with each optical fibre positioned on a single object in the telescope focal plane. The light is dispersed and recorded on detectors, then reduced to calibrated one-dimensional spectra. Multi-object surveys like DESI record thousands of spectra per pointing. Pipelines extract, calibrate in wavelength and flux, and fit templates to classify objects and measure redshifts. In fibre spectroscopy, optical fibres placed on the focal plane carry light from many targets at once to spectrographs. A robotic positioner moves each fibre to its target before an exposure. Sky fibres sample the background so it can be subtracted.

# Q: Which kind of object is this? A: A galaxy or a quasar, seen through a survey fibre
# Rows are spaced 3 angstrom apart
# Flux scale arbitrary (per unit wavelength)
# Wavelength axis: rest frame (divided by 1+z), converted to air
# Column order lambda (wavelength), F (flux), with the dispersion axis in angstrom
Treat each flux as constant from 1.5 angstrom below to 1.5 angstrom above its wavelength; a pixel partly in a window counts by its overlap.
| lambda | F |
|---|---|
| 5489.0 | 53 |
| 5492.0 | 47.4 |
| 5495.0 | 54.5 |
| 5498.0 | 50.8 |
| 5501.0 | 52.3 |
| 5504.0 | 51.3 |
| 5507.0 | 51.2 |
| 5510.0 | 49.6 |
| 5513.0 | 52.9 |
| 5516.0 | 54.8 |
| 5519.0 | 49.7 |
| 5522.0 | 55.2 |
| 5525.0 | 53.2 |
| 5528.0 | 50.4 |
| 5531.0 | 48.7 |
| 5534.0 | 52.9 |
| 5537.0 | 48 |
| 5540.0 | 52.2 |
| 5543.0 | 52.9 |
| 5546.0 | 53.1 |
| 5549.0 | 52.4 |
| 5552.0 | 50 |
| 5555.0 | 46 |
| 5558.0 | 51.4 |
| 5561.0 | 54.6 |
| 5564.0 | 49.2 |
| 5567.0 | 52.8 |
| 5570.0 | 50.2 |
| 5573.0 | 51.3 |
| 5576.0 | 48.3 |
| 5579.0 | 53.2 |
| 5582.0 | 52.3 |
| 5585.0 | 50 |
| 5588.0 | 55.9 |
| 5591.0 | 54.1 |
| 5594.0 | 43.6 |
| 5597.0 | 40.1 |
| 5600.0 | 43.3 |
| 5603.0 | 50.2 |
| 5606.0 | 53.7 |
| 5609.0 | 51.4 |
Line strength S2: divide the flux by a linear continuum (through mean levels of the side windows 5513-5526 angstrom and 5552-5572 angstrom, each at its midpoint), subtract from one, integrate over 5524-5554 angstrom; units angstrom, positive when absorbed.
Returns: 0.4 angstrom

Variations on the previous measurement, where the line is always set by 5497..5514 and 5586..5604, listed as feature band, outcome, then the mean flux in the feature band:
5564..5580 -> -0.7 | 50.9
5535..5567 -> -1.0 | 51.1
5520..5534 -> -0.4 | 51.9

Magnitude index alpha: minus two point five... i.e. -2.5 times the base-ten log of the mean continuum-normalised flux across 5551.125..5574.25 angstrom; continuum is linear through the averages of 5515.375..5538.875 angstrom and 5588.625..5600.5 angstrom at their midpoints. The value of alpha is -0.04 mag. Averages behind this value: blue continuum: 51.5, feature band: 50.7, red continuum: 46.2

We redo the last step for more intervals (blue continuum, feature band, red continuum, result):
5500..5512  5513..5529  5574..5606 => -0.04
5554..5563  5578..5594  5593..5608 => -0.09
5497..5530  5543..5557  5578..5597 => 0.01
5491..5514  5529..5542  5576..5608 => 0.00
